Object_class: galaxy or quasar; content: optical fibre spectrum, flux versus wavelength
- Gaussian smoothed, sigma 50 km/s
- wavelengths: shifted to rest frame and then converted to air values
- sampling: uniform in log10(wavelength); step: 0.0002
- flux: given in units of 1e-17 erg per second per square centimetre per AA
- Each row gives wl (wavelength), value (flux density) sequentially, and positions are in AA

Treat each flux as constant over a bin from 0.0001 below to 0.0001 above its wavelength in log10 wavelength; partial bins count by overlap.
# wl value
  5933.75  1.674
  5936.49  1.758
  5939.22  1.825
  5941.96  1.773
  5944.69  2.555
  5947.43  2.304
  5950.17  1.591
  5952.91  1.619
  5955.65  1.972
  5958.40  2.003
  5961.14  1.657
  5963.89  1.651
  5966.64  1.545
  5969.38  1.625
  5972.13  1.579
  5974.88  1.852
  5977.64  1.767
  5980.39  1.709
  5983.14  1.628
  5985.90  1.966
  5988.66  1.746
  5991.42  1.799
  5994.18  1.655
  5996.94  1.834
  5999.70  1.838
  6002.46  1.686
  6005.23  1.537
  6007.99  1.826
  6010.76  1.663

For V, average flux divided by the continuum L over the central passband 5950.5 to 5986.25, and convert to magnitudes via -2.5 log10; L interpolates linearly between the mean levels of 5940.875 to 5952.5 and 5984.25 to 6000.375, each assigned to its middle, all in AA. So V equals 0.12 mag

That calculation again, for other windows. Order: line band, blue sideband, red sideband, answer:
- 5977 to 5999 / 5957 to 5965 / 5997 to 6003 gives 0.012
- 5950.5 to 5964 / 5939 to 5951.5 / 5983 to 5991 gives 0.108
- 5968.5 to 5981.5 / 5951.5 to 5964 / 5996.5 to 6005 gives 0.041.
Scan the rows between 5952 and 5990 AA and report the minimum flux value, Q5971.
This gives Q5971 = 1.545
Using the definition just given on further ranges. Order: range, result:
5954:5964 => 1.651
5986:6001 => 1.655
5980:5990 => 1.628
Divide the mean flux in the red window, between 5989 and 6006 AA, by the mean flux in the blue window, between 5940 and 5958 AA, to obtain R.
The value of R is 0.88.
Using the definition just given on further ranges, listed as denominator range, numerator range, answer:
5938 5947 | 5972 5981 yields 0.84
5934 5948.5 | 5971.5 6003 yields 0.88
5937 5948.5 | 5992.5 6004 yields 0.84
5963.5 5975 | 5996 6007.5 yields 1.06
